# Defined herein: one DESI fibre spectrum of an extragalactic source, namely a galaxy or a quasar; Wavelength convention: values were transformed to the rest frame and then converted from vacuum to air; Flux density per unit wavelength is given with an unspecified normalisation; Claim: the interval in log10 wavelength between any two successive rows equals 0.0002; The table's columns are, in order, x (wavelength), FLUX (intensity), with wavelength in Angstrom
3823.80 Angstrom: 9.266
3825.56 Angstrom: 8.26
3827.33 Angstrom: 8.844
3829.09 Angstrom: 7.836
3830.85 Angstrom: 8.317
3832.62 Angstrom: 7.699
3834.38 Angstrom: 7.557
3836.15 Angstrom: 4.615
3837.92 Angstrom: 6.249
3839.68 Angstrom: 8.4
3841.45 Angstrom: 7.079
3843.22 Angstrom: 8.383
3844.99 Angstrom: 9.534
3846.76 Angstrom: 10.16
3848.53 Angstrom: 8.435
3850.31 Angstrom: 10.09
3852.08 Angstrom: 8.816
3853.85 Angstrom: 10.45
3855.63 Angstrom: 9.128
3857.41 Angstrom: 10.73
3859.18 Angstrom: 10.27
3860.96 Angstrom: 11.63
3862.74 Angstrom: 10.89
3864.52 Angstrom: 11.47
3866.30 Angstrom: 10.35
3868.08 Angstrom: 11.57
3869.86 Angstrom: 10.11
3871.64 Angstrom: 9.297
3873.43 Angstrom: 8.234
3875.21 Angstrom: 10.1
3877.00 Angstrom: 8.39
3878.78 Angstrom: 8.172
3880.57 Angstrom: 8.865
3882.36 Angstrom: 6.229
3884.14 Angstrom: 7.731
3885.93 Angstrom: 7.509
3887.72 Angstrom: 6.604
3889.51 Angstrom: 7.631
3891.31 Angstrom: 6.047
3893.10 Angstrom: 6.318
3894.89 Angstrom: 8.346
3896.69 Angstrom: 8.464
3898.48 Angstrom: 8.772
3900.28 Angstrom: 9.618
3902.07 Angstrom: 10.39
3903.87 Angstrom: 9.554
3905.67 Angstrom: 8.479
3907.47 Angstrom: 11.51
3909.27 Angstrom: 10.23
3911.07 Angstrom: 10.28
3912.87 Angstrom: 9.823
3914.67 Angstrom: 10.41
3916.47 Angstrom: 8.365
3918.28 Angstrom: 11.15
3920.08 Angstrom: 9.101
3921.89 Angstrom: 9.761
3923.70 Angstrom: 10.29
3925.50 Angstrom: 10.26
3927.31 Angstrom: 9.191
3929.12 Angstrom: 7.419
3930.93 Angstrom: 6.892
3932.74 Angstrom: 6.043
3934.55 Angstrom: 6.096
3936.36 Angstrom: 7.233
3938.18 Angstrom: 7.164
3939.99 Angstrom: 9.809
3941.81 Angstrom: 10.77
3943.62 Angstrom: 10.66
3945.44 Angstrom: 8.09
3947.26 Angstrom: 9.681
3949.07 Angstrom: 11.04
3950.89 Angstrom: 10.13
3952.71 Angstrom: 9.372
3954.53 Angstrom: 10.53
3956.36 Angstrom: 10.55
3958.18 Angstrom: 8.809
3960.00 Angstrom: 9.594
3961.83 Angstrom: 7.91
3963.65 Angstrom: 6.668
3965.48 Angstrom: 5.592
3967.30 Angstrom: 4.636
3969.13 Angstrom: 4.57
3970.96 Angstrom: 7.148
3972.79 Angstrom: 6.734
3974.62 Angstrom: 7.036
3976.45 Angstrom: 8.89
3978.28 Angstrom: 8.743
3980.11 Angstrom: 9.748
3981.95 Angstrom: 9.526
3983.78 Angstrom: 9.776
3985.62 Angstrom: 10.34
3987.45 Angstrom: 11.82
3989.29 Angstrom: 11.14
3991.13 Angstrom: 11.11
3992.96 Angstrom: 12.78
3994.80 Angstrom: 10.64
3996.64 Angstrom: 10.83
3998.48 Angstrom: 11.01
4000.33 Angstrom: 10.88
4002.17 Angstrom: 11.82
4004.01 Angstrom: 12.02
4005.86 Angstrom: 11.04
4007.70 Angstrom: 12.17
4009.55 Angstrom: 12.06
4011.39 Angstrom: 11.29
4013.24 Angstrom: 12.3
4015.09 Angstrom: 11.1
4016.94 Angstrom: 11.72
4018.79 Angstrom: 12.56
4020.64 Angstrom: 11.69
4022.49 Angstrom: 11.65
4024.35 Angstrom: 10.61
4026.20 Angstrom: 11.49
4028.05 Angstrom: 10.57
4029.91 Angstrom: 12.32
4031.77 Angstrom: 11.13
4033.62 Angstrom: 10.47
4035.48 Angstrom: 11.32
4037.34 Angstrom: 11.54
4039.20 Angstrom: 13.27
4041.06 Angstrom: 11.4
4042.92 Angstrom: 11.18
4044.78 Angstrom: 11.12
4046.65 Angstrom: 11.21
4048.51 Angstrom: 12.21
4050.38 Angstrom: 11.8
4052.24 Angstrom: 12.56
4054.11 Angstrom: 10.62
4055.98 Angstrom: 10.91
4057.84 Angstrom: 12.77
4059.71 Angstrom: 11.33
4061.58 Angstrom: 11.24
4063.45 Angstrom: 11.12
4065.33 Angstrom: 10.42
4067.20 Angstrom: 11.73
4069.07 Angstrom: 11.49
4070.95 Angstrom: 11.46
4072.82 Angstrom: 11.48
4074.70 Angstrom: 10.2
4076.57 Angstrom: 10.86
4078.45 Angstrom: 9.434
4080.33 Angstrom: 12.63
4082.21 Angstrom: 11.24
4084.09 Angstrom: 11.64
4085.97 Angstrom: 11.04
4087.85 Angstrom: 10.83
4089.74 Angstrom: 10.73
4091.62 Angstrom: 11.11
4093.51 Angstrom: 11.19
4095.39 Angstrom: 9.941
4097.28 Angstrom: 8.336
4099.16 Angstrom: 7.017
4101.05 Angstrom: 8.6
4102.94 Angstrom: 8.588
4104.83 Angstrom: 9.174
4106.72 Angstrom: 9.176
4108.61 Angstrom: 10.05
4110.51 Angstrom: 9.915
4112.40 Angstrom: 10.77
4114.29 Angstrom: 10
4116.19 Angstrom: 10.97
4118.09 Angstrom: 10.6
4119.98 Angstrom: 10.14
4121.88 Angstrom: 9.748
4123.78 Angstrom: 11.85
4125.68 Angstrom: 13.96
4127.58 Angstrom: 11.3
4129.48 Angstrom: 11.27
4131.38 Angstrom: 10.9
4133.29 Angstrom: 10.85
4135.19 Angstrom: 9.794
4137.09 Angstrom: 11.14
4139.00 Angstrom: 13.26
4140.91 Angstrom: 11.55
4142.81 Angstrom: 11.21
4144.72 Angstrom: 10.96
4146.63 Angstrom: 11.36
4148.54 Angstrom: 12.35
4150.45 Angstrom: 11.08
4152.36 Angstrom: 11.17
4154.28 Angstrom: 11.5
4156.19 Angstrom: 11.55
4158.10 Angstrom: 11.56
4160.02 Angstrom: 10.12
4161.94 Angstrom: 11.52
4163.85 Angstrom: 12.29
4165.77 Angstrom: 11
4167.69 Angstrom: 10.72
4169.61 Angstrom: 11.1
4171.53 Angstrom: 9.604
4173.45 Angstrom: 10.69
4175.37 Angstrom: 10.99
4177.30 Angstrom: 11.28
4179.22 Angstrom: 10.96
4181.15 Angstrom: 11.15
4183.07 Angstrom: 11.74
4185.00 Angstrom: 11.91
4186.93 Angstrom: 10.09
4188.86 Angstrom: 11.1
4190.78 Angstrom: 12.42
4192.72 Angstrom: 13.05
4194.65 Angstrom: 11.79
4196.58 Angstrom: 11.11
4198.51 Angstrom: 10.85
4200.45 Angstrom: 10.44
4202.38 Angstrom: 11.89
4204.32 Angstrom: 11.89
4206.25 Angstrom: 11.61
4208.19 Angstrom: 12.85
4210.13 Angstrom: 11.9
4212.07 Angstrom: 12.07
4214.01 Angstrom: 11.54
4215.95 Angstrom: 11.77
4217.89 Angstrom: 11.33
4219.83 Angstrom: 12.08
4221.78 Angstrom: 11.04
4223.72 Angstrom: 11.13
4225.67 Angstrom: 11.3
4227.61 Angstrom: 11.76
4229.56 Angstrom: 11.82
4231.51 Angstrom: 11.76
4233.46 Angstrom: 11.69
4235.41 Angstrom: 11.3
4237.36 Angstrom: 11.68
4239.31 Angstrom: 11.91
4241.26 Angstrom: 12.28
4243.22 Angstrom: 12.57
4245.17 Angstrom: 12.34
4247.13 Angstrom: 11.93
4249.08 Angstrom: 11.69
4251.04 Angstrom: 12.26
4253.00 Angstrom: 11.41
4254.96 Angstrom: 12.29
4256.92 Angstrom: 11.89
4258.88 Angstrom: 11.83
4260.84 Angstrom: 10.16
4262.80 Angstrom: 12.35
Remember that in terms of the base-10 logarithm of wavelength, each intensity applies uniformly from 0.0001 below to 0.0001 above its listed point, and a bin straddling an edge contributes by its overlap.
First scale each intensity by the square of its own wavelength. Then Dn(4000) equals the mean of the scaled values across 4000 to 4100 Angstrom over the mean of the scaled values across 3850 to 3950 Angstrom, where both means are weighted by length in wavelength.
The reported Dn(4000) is 1.33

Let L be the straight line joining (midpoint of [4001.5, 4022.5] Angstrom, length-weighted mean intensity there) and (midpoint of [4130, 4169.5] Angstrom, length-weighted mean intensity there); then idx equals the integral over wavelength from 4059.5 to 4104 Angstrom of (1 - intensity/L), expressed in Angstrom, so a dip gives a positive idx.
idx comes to 3.8 Angstrom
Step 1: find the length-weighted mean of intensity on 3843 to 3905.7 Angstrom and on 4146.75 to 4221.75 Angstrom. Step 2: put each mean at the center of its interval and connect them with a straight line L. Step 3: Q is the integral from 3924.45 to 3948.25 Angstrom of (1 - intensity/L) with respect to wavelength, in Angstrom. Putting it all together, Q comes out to 2.81 Angstrom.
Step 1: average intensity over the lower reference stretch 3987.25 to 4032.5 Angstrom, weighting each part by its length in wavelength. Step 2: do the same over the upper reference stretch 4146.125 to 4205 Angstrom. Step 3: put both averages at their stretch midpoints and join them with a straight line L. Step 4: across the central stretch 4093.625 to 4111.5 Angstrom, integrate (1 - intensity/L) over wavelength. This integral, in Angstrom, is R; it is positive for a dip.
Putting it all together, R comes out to 3.6 Angstrom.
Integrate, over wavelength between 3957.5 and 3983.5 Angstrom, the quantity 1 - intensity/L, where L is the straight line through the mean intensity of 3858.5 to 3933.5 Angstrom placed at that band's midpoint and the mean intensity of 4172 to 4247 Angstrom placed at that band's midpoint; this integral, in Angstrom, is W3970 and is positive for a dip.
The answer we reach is 5.6 Angstrom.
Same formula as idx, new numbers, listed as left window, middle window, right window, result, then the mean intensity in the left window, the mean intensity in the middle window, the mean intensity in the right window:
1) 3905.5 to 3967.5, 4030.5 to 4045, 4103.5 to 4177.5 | -2.15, 9.01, 11.5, 11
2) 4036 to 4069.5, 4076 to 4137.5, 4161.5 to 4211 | 5.57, 11.5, 10.4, 11.4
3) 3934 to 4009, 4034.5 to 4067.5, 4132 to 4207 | -4.47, 9.4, 11.5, 11.3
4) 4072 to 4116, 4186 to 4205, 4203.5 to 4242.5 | -0.08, 10.2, 11.5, 11.7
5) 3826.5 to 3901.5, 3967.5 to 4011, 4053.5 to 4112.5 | -1.11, 8.7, 10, 10.5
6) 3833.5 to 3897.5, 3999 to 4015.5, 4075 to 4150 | -3.03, 8.72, 11.6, 10.7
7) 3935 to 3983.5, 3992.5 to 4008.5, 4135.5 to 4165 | -4.03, 8.48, 11.4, 11.5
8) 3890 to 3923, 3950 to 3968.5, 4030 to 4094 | 3.01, 9.24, 8.31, 11.3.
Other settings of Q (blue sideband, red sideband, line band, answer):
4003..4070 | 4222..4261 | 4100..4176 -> 5.2 Angstrom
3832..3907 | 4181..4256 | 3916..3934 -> 0.9 Angstrom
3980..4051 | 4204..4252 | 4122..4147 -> 0.4 Angstrom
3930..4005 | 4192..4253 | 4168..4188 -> 0.6 Angstrom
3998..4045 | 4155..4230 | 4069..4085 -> 0.5 Angstrom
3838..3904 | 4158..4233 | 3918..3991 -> 6.5 Angstrom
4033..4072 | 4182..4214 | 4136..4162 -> 0.4 Angstrom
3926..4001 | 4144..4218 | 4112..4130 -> -0.6 Angstrom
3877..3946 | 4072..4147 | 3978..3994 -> -2.1 Angstrom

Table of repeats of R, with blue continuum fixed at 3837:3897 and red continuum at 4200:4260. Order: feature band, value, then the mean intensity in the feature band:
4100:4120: 1.9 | 9.79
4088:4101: 1.2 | 9.71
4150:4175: 0.4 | 11.1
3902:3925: -1.7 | 9.94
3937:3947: 0.2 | 9.26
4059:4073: -1.1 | 11.3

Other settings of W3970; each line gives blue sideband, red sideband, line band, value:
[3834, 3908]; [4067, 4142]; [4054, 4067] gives -1.22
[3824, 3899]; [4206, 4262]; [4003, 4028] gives -4.24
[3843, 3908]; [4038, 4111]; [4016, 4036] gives -1.97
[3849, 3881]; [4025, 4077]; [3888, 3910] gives 3.20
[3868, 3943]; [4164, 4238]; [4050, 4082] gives -3.39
